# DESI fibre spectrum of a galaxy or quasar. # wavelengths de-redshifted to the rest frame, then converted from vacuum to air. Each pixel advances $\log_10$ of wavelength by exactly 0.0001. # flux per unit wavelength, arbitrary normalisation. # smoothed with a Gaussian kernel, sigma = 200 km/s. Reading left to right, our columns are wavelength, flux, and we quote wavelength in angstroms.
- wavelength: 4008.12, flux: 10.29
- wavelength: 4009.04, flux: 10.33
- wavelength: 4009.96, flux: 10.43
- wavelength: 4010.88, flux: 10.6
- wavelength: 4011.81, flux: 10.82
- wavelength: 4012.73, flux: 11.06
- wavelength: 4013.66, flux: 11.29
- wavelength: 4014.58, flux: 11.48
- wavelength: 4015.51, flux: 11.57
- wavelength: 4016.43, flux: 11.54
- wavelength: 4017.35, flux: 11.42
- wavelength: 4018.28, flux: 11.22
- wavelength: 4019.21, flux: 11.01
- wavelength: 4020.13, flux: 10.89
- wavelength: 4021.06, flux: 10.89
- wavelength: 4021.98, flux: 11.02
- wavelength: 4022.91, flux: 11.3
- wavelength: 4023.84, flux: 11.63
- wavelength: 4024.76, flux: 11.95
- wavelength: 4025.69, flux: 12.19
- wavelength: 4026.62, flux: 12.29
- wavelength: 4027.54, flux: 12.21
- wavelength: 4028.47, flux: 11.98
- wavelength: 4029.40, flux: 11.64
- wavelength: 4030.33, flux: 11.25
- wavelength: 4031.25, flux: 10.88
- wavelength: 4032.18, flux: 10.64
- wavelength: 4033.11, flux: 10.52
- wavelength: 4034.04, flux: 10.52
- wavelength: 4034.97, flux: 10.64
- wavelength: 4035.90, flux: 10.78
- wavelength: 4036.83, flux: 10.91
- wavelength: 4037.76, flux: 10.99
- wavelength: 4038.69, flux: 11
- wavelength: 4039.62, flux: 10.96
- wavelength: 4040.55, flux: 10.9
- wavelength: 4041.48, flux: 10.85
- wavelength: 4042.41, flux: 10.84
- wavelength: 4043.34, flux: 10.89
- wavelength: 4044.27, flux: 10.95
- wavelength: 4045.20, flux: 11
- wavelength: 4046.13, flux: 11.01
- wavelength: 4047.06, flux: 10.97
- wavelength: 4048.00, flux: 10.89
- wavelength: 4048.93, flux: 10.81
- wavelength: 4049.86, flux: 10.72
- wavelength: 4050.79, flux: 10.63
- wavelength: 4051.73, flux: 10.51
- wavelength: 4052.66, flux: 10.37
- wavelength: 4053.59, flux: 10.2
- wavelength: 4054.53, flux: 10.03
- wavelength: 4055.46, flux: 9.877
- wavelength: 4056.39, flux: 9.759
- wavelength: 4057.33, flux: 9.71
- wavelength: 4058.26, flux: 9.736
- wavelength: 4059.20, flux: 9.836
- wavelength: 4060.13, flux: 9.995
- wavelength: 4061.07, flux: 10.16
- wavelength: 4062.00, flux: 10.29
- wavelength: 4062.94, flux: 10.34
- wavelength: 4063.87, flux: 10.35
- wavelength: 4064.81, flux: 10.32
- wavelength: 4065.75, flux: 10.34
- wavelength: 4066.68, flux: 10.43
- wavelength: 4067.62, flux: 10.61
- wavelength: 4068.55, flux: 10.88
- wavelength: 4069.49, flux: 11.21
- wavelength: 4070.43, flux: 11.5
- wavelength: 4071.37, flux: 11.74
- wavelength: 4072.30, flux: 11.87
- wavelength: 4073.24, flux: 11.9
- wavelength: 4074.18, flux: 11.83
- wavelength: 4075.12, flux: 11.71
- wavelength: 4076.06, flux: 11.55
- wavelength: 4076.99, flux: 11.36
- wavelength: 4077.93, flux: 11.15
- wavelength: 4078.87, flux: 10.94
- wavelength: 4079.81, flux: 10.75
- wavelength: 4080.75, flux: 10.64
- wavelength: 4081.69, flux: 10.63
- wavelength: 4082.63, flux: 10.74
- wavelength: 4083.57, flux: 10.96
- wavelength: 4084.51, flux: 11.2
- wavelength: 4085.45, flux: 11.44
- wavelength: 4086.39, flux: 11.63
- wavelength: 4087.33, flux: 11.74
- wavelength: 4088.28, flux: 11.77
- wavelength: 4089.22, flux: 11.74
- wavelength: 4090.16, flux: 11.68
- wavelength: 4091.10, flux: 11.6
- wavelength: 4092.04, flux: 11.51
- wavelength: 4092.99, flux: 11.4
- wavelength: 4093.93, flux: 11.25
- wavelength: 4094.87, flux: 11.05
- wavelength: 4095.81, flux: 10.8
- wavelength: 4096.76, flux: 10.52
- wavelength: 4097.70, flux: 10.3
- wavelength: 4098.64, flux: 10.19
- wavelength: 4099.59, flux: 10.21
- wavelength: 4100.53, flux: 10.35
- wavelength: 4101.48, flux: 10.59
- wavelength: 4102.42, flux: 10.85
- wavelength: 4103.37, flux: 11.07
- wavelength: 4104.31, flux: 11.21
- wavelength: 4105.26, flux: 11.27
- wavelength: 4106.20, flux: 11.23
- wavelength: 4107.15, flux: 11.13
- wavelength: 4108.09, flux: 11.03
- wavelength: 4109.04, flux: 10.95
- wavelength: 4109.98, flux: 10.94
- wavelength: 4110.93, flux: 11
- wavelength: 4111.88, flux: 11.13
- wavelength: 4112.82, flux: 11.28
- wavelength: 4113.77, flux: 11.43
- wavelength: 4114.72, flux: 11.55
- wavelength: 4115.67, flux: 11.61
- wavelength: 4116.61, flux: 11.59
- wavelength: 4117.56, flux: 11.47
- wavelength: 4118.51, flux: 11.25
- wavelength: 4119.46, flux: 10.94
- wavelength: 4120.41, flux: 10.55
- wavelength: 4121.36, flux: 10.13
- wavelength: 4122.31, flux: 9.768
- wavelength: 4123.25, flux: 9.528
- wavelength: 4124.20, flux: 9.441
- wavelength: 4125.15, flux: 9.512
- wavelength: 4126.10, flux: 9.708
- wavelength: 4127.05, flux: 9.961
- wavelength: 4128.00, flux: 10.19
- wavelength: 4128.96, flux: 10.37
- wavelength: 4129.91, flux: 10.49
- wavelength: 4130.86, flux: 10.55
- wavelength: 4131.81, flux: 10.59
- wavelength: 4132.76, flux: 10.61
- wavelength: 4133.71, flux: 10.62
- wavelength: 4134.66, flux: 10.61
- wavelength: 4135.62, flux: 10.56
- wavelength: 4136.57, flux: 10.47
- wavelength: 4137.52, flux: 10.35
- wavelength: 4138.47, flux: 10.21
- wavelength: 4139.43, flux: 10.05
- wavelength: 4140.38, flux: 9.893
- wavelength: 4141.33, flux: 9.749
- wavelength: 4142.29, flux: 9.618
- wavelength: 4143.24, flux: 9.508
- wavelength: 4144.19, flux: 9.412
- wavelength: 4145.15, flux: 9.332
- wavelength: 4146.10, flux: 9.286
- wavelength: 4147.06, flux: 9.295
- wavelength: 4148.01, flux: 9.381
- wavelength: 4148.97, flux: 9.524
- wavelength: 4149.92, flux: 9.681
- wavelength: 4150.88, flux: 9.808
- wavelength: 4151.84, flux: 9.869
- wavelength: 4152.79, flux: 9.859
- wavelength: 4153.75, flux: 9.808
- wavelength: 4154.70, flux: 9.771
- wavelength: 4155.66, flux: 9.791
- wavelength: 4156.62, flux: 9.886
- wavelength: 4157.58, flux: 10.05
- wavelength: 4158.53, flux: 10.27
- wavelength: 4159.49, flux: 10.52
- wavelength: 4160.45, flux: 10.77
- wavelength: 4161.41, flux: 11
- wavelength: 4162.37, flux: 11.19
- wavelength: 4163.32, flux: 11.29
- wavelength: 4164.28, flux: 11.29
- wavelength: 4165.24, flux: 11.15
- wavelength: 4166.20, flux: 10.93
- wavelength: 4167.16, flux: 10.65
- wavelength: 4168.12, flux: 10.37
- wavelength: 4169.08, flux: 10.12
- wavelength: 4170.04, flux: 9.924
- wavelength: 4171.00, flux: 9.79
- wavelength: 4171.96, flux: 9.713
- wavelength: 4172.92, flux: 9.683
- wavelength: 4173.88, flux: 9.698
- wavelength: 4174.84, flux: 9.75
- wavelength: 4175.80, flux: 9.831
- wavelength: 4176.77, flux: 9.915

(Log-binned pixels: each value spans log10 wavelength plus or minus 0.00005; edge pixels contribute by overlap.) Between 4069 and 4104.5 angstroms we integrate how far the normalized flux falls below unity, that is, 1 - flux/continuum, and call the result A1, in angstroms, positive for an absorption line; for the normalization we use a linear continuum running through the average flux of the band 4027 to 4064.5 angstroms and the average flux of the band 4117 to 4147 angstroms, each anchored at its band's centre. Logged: -2.6 angstroms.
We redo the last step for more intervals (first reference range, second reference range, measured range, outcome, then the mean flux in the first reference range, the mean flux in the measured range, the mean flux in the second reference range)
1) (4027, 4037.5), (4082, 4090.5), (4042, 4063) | 1.50 angstroms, 11.1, 10.4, 11.4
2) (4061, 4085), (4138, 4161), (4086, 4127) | -1.72 angstroms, 11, 10.9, 9.81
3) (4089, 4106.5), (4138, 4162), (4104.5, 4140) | -0.67 angstroms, 11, 10.7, 9.86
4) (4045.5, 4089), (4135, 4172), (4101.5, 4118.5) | -1.20 angstroms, 10.8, 11.2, 10.1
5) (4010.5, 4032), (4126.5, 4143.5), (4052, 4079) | 0.63 angstroms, 11.4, 10.7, 10.2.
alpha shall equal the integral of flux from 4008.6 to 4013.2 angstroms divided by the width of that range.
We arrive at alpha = 10.6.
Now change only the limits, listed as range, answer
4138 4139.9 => 10.1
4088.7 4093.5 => 11.6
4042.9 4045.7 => 11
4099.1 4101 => 10.3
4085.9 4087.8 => 11.7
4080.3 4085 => 10.8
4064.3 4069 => 10.5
